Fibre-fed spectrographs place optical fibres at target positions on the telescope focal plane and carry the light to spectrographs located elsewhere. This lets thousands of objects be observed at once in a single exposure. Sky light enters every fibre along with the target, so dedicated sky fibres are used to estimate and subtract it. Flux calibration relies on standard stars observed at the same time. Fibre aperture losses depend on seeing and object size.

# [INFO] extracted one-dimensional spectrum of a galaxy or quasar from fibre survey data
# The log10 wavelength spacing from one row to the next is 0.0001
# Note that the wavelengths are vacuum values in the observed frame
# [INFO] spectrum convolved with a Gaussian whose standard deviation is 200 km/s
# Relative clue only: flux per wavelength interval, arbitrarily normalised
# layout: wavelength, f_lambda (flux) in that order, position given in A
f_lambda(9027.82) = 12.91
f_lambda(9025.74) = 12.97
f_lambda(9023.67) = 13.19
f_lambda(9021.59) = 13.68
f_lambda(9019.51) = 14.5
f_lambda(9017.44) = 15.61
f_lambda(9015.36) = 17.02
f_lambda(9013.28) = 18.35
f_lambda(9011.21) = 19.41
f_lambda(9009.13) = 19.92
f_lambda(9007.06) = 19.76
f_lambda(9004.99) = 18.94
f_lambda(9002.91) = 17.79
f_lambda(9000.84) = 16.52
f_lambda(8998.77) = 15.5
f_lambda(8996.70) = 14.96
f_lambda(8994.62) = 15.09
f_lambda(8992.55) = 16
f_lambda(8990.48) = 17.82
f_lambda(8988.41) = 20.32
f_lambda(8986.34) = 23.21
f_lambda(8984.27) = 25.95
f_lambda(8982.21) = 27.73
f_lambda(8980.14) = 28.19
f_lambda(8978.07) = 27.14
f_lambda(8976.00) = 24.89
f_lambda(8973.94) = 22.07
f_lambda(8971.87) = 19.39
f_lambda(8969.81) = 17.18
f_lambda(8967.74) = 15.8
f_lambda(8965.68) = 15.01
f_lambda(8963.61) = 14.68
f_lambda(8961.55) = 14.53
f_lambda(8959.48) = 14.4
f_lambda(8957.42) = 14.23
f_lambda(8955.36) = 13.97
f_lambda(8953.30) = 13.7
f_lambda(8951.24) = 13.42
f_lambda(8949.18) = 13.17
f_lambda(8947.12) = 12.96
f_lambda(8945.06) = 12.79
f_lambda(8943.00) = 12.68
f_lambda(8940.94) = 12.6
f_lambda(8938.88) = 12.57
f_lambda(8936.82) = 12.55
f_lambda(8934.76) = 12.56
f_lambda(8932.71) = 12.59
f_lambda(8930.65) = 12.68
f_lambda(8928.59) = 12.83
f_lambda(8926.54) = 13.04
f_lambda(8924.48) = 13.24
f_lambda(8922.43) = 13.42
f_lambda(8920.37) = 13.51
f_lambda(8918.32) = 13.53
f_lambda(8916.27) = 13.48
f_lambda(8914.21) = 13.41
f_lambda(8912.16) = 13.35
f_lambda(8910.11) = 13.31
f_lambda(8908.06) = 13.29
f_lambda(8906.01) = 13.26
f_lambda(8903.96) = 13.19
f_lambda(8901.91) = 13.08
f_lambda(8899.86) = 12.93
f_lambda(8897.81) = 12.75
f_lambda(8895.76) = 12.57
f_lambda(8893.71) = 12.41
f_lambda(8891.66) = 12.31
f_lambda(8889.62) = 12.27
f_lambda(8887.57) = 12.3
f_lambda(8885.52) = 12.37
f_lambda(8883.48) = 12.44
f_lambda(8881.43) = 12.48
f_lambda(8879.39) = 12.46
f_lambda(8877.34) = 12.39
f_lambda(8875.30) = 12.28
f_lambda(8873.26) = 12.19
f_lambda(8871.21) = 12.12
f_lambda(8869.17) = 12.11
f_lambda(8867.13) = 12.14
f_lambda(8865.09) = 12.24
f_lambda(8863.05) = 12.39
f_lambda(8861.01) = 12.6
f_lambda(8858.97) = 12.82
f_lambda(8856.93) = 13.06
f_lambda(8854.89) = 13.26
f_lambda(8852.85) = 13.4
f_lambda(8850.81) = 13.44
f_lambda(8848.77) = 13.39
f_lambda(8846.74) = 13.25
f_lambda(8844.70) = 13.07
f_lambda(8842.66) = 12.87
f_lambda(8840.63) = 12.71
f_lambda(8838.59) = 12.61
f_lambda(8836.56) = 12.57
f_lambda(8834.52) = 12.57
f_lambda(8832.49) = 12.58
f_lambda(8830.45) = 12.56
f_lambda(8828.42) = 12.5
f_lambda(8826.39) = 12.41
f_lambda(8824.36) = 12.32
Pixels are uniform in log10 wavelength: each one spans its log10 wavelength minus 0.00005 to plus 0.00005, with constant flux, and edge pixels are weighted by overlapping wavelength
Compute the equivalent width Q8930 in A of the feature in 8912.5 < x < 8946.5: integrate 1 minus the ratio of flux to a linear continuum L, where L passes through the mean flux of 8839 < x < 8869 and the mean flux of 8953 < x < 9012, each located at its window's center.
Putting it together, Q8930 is 7.0 A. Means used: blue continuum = 12.9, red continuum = 18.8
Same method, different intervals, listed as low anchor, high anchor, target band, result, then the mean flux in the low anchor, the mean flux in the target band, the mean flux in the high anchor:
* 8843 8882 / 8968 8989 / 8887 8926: 8.6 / 12.7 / 13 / 23.4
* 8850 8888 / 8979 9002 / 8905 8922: 2.1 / 12.6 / 13.4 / 20.1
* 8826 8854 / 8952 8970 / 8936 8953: 1.8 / 12.9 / 12.9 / 14.7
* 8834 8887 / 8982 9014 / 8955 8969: 2.1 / 12.7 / 14.7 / 19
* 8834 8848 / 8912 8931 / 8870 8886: 0.8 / 12.8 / 12.3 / 13.3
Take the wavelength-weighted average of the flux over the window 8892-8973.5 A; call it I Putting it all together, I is 13.6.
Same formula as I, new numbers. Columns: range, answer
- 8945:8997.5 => 18.1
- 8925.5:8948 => 12.7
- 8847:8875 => 12.7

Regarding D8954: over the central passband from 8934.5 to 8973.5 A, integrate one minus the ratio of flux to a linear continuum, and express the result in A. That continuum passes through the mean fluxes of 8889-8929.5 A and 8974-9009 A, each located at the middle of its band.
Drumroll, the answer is 6.7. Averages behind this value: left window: 13.1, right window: 20.6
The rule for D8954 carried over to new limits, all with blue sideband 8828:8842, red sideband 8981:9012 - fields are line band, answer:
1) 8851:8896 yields 5.3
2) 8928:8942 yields 3.5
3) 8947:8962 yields 3.2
